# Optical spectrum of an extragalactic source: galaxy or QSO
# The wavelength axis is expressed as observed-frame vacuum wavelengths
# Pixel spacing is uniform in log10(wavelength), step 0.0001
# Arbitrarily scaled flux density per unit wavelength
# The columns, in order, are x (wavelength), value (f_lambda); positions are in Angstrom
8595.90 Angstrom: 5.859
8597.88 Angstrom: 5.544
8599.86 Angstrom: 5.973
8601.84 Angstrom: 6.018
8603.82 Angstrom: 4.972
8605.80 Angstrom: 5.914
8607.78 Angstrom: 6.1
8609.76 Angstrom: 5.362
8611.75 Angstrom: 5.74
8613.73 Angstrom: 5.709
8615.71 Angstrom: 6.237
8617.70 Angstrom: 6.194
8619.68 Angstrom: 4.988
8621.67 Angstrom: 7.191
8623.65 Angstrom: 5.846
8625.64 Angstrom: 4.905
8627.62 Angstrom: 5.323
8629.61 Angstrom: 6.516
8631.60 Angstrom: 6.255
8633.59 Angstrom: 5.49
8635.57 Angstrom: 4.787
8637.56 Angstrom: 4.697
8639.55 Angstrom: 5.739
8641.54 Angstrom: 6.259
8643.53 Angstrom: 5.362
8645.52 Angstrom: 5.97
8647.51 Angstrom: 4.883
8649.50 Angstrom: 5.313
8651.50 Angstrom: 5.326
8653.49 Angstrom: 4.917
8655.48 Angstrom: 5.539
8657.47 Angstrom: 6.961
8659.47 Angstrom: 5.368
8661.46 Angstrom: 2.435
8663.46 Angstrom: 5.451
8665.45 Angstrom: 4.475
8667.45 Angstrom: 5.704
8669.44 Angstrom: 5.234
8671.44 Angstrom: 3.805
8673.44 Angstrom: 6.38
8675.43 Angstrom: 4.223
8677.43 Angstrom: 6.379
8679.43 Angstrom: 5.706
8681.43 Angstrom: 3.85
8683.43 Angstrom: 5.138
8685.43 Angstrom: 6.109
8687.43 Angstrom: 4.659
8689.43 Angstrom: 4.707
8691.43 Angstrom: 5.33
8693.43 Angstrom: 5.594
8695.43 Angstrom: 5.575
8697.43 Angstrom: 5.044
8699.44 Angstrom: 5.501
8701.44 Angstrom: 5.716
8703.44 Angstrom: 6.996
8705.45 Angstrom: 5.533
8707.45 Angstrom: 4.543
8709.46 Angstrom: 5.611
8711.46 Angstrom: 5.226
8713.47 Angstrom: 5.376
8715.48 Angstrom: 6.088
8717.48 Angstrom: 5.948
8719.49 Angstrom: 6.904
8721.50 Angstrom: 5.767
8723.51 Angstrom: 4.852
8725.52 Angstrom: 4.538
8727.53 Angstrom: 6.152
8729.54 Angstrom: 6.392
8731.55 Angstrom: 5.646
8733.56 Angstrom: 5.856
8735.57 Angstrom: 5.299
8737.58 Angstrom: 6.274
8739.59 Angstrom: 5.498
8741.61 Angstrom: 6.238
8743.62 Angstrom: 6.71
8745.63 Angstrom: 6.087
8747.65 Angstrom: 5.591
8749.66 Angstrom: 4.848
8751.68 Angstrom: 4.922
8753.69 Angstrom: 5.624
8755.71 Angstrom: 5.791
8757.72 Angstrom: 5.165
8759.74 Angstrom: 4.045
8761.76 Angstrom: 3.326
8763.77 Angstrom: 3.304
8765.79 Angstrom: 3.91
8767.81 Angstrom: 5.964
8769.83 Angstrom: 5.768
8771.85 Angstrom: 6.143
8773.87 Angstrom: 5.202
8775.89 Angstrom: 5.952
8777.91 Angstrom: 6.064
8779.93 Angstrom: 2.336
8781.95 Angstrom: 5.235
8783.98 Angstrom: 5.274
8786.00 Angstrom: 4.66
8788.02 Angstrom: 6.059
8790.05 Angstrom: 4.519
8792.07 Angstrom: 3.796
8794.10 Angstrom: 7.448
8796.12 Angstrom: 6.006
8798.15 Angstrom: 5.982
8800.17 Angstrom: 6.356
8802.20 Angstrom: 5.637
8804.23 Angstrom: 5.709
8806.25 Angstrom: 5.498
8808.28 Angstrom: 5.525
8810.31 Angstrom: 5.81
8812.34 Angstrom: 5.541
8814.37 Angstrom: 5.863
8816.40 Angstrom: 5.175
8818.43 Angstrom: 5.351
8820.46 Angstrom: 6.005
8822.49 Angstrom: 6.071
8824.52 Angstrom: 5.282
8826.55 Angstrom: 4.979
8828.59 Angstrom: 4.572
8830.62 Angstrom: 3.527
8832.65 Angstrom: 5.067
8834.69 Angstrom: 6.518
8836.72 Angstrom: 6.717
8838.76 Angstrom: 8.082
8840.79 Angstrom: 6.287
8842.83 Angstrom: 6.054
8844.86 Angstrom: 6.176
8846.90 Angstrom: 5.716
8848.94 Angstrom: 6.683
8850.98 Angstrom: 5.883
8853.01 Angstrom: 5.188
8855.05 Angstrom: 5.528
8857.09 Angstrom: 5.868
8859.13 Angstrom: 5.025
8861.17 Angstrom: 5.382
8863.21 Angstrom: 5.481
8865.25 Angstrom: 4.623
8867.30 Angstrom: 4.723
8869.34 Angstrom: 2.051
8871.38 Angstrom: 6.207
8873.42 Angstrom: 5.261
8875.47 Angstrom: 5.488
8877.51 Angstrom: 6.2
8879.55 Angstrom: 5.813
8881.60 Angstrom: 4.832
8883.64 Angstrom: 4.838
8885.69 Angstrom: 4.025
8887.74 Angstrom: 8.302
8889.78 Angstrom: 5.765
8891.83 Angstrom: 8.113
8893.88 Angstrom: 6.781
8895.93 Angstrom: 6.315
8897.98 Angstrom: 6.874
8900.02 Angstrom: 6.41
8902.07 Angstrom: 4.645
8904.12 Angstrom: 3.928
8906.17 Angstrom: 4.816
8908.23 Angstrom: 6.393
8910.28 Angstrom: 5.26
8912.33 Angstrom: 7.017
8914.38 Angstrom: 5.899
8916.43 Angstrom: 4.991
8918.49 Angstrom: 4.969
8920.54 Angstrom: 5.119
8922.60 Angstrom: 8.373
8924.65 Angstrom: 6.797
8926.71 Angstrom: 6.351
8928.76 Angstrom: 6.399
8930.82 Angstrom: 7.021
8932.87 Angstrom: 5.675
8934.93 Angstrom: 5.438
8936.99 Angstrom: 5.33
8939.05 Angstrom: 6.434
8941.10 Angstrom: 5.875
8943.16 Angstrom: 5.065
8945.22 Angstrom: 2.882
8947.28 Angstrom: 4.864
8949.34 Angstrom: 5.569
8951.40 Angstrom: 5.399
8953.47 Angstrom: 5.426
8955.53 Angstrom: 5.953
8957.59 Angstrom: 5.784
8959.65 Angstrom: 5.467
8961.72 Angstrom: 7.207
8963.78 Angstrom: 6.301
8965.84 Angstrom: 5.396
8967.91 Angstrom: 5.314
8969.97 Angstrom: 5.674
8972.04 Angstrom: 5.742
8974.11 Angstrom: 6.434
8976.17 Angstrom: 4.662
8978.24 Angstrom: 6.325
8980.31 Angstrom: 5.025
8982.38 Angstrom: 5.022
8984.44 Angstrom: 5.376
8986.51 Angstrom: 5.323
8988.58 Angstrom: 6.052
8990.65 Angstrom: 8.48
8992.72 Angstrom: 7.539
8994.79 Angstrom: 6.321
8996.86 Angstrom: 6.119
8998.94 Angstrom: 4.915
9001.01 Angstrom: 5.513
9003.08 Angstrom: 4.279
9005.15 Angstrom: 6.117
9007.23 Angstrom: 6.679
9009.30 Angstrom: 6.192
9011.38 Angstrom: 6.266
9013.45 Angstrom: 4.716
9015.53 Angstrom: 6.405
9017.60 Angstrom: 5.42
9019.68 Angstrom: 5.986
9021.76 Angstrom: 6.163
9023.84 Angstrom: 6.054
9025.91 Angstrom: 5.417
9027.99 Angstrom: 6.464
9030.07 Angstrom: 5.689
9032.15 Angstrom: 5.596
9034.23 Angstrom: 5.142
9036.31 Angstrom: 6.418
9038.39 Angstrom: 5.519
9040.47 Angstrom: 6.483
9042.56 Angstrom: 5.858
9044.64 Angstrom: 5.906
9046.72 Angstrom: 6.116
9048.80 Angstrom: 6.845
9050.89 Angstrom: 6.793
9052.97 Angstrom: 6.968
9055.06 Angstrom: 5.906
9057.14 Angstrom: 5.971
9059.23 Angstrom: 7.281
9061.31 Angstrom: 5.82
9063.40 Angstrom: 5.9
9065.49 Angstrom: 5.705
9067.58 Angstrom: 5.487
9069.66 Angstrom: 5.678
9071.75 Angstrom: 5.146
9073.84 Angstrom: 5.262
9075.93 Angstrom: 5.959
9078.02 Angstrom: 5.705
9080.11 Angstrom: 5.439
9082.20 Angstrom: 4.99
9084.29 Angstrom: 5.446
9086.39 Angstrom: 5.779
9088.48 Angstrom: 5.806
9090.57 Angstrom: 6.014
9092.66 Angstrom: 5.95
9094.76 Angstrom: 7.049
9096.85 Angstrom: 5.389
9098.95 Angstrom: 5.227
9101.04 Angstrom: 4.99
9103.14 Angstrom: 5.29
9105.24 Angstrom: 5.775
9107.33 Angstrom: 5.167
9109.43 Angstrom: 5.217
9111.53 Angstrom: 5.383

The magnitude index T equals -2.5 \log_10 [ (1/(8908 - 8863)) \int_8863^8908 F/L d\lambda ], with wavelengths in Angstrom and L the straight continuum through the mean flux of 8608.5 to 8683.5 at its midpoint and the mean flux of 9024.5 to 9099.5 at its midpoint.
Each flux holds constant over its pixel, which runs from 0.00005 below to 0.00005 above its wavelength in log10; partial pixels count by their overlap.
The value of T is 0.03 mag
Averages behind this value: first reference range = 5.42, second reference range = 5.9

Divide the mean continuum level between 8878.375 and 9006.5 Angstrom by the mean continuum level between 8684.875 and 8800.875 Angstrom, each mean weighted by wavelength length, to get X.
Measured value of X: 1.07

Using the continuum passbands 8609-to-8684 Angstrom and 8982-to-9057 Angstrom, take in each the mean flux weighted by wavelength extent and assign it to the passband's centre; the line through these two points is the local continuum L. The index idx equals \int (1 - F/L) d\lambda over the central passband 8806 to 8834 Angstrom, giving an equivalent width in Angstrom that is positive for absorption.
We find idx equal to 1.85 Angstrom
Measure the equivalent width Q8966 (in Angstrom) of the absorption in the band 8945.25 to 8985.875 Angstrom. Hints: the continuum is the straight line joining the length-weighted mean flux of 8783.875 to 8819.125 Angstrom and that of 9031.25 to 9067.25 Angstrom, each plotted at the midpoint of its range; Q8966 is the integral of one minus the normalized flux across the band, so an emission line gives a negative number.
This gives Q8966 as 2.59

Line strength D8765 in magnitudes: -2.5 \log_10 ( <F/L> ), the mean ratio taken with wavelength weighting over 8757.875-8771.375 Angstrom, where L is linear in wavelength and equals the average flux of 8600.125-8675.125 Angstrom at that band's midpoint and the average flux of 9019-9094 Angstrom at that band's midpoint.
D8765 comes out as 0.240 mag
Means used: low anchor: 5.49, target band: 4.5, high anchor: 5.91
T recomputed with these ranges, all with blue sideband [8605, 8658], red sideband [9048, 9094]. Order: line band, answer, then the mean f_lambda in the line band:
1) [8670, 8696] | 0.10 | 5.18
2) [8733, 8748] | -0.04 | 5.96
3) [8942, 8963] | 0.09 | 5.38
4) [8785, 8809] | 0.03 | 5.6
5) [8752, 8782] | 0.17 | 4.91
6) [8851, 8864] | 0.07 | 5.45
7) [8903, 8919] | 0.08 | 5.42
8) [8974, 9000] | -0.02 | 5.95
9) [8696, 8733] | 0.01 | 5.66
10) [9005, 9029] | -0.02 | 5.98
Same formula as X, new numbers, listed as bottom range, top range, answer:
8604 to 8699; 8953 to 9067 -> 1.10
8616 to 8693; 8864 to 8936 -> 1.07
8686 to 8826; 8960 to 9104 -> 1.08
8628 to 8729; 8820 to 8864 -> 1.06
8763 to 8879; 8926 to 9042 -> 1.06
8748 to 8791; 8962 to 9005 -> 1.17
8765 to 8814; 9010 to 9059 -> 1.11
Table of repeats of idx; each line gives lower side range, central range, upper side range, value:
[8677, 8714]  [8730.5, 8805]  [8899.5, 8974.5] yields 1.7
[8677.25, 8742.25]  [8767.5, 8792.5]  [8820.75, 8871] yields 1.7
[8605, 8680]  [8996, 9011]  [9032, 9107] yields 0.2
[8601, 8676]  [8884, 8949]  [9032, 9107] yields -1.7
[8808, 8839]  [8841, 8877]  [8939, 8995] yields 1.3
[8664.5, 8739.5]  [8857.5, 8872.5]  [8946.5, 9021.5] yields 2.2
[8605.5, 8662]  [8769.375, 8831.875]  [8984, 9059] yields 4.2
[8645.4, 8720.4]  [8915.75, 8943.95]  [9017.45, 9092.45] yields -1.5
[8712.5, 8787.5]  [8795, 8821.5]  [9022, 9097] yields -1.2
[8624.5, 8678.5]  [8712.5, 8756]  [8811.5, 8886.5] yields -2.9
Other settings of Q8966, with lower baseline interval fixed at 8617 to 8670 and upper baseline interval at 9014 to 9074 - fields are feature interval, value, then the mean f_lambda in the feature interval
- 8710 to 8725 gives -0.4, 5.69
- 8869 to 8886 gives 1.9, 5.13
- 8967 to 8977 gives 0.5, 5.59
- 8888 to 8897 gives -1.7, 6.88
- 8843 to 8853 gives -0.5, 6.02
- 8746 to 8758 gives 0.5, 5.37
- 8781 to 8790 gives 0.7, 5.22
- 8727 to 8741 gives -0.8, 5.87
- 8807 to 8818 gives 0.2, 5.57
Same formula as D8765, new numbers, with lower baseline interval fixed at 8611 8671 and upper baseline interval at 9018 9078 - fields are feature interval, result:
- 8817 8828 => 0.04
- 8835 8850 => -0.14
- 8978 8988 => 0.10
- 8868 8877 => 0.19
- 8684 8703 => 0.03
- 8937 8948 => 0.16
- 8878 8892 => -0.01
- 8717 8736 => -0.03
